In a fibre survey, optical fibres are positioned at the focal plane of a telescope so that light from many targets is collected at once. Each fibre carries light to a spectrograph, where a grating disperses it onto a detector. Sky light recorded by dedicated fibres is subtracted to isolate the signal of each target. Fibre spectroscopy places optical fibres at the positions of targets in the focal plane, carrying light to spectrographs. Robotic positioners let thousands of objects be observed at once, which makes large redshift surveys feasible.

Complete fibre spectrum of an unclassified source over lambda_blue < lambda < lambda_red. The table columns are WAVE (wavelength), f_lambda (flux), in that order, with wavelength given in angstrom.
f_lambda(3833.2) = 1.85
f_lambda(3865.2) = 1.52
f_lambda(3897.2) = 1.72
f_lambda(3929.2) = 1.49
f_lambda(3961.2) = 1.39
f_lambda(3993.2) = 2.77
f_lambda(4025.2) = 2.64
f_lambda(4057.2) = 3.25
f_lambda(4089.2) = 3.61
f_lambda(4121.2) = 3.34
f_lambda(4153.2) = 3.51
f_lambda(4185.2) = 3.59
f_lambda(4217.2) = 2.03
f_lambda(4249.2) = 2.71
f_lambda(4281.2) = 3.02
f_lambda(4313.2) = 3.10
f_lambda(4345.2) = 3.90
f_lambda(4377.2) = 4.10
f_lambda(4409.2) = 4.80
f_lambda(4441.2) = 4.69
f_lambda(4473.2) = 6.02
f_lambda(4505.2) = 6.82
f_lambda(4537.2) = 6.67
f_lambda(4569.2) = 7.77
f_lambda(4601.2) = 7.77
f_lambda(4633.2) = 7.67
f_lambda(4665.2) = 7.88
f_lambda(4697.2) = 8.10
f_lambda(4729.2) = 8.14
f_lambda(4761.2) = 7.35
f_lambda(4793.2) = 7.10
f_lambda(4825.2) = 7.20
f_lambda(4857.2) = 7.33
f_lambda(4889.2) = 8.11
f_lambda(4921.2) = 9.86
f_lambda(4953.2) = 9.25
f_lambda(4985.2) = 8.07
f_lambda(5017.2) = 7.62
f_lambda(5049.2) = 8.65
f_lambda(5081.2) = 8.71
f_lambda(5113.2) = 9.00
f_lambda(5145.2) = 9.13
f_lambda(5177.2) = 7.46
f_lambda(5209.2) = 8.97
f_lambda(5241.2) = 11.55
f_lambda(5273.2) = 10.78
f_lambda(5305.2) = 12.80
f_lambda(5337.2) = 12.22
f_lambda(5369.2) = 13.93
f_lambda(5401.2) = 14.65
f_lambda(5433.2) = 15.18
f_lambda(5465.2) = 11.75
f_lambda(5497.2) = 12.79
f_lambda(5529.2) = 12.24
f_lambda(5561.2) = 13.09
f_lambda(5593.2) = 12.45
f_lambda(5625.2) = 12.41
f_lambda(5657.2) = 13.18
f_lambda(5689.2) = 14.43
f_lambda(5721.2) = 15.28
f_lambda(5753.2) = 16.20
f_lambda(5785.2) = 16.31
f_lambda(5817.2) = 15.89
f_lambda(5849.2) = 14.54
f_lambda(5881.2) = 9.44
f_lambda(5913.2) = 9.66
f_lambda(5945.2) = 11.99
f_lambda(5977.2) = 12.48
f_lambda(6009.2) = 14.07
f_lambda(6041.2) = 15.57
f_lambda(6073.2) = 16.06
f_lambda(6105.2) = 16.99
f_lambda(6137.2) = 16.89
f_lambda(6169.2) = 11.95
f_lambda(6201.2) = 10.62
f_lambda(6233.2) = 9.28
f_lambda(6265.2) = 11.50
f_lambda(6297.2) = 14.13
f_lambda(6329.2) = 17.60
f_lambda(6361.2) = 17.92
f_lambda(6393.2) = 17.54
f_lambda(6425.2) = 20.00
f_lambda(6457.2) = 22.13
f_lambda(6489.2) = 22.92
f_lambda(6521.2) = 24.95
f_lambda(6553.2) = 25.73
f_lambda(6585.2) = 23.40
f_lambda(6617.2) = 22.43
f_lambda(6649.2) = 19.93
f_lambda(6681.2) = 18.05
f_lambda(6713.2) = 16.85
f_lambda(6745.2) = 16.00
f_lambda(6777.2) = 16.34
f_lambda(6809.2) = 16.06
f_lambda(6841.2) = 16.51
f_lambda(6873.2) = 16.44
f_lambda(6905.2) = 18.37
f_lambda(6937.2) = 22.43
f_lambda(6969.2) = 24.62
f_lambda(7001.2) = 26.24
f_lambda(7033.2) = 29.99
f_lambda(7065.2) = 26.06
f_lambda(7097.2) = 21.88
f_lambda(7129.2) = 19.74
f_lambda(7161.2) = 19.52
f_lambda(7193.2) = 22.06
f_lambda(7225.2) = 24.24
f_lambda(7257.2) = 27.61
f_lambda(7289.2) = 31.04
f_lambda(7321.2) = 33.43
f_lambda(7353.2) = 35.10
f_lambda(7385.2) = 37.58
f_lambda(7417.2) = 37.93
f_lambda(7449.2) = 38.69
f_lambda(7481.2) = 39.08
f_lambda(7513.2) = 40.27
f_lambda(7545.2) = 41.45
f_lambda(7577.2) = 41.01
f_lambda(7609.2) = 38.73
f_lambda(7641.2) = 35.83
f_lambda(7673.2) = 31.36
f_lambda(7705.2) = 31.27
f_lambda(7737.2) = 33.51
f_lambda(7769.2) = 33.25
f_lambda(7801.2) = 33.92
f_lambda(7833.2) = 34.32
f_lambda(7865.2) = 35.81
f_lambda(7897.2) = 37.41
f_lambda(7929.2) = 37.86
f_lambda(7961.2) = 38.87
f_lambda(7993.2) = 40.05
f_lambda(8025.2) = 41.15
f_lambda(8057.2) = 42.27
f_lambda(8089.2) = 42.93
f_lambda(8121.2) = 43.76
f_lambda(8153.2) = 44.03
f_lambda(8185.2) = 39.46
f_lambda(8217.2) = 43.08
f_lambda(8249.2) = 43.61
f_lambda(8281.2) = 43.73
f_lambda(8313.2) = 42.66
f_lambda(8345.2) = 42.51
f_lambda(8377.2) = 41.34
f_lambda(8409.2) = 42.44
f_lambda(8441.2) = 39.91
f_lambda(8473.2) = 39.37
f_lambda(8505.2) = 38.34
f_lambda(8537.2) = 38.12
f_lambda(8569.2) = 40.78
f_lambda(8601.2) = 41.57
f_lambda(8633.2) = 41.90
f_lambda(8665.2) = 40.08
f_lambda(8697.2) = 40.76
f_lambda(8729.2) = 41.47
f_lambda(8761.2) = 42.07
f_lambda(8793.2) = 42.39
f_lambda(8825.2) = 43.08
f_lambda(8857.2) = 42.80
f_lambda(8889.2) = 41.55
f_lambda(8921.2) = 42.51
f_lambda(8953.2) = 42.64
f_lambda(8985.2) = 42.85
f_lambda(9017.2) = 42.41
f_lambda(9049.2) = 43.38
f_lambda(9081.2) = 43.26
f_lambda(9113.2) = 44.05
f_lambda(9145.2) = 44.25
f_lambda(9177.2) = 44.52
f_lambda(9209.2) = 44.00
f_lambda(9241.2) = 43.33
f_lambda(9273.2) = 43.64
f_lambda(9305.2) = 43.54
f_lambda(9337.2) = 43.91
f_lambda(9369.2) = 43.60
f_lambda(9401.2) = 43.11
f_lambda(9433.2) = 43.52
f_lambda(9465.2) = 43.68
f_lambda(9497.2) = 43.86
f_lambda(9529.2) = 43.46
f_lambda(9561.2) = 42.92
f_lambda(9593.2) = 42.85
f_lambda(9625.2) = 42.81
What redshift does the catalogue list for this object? 0.000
